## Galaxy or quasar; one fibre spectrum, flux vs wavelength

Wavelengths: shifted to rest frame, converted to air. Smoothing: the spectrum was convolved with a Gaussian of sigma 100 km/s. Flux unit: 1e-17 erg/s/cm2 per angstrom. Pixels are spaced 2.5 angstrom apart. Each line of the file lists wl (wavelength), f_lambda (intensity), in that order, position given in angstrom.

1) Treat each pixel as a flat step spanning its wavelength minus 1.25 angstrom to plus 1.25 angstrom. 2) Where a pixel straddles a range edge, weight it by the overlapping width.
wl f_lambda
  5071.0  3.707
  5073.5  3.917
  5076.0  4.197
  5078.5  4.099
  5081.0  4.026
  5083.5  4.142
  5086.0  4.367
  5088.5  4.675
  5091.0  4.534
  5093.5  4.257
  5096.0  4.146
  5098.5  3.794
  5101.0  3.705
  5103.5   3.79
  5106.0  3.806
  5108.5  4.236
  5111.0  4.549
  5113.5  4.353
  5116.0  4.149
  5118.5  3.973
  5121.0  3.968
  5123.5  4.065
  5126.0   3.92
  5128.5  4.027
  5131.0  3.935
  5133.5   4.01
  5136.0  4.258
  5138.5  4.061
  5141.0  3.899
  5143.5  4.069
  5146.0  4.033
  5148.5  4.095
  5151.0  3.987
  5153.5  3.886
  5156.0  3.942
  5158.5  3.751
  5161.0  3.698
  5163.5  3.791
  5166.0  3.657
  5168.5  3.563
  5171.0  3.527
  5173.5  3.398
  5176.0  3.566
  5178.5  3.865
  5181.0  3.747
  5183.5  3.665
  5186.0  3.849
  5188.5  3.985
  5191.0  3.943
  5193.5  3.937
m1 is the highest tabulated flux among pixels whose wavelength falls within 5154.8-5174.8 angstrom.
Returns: 3.942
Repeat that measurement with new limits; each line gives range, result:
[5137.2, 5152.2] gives 4.095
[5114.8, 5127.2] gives 4.149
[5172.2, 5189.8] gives 3.985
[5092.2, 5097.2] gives 4.257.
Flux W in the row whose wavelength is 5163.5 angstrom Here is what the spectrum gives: 3.791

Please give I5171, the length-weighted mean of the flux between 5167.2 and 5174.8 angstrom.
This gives 3.5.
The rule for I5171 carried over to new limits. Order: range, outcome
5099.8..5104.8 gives 3.75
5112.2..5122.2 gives 4.11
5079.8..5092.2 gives 4.35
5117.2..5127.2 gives 3.98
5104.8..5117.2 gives 4.22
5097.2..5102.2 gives 3.75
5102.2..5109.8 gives 3.95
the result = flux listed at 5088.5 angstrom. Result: 4.675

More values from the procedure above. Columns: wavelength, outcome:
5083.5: 4.142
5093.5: 4.257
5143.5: 4.069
